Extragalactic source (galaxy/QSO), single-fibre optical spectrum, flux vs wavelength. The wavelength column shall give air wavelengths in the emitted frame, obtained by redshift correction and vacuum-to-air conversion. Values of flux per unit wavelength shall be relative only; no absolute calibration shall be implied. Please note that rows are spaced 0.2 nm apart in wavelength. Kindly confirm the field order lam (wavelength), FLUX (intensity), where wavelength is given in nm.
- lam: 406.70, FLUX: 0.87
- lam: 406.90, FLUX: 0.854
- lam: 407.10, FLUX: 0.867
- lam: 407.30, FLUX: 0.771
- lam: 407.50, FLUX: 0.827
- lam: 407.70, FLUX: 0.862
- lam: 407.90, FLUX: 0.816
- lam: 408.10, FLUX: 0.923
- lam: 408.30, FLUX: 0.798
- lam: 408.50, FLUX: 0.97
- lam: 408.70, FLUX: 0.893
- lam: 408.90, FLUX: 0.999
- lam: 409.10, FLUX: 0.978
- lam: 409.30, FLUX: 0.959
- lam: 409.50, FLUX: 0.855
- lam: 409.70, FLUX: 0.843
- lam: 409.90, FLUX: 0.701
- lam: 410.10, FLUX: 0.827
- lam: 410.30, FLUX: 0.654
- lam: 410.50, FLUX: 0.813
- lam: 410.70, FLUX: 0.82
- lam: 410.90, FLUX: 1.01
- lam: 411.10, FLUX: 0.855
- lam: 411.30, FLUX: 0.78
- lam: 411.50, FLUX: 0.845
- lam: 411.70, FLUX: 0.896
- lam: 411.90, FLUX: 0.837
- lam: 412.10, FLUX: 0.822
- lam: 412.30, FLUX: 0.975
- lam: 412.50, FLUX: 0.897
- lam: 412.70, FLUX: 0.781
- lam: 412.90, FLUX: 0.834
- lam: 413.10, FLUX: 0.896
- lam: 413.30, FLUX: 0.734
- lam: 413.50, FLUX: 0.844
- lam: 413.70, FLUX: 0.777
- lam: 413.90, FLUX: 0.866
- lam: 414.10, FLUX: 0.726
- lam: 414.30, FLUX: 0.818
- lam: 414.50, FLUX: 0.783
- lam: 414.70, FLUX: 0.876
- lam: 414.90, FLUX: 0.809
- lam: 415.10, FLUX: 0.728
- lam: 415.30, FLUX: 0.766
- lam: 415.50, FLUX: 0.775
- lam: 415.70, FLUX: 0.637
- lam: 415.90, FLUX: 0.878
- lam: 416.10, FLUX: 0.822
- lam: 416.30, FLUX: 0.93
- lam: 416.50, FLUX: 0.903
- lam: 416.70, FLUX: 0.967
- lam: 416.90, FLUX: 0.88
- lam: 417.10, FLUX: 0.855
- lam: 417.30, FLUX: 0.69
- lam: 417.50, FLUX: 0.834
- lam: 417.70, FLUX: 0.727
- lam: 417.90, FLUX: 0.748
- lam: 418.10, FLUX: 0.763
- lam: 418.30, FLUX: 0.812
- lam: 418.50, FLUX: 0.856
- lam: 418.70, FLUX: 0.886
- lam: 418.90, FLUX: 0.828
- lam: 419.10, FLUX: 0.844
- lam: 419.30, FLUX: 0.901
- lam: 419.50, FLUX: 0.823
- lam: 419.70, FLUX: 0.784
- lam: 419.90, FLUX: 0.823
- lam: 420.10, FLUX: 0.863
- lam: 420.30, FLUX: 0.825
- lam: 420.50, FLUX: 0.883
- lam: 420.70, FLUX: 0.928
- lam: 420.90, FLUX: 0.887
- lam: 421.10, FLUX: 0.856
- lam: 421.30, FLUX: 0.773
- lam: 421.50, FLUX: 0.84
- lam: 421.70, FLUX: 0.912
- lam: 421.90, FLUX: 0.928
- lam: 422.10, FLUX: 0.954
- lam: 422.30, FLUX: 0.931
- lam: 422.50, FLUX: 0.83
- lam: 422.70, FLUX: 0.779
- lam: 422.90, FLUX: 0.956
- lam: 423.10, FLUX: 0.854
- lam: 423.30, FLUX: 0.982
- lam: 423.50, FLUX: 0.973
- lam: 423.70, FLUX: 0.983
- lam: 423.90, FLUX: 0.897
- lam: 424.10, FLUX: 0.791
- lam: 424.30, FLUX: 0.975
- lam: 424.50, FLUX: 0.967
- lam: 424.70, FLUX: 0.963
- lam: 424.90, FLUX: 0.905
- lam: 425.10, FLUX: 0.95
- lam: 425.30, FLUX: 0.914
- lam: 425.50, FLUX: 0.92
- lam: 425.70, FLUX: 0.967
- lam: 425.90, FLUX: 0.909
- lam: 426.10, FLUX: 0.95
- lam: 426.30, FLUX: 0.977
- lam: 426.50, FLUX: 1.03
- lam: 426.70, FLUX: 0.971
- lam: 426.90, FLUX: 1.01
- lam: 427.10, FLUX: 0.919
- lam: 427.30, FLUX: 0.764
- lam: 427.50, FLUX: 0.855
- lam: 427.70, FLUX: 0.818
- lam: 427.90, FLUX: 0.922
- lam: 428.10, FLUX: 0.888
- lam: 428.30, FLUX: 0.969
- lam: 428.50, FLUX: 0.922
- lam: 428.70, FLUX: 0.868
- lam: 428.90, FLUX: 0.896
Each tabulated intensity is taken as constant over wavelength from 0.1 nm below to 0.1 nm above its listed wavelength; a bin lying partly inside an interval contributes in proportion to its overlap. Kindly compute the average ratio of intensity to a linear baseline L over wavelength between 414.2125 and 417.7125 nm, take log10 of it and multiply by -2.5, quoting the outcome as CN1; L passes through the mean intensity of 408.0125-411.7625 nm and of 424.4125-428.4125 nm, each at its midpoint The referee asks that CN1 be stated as 0.09 mag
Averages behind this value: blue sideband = 0.864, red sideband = 0.928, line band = 0.818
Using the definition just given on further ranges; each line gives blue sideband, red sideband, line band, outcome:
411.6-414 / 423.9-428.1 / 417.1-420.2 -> 0.086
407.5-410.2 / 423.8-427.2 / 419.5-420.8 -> 0.089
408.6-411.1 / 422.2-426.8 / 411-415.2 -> 0.063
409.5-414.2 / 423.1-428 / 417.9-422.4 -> 0.040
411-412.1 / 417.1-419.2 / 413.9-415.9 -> 0.057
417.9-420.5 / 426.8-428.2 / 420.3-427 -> -0.072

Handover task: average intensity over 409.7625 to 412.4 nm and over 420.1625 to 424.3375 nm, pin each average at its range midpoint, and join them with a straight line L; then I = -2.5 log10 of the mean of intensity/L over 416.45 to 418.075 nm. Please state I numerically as 0.06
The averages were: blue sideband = 0.834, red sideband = 0.891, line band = 0.82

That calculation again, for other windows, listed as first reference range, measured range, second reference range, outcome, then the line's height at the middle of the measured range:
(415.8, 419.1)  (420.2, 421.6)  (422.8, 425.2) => 0.04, 0.887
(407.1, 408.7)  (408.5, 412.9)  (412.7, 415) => -0.03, 0.836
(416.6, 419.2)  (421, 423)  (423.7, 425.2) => 0.01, 0.887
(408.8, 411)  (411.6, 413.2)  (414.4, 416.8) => -0.03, 0.844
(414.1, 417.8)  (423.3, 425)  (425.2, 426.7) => -0.01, 0.928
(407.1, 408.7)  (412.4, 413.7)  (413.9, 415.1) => -0.02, 0.813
